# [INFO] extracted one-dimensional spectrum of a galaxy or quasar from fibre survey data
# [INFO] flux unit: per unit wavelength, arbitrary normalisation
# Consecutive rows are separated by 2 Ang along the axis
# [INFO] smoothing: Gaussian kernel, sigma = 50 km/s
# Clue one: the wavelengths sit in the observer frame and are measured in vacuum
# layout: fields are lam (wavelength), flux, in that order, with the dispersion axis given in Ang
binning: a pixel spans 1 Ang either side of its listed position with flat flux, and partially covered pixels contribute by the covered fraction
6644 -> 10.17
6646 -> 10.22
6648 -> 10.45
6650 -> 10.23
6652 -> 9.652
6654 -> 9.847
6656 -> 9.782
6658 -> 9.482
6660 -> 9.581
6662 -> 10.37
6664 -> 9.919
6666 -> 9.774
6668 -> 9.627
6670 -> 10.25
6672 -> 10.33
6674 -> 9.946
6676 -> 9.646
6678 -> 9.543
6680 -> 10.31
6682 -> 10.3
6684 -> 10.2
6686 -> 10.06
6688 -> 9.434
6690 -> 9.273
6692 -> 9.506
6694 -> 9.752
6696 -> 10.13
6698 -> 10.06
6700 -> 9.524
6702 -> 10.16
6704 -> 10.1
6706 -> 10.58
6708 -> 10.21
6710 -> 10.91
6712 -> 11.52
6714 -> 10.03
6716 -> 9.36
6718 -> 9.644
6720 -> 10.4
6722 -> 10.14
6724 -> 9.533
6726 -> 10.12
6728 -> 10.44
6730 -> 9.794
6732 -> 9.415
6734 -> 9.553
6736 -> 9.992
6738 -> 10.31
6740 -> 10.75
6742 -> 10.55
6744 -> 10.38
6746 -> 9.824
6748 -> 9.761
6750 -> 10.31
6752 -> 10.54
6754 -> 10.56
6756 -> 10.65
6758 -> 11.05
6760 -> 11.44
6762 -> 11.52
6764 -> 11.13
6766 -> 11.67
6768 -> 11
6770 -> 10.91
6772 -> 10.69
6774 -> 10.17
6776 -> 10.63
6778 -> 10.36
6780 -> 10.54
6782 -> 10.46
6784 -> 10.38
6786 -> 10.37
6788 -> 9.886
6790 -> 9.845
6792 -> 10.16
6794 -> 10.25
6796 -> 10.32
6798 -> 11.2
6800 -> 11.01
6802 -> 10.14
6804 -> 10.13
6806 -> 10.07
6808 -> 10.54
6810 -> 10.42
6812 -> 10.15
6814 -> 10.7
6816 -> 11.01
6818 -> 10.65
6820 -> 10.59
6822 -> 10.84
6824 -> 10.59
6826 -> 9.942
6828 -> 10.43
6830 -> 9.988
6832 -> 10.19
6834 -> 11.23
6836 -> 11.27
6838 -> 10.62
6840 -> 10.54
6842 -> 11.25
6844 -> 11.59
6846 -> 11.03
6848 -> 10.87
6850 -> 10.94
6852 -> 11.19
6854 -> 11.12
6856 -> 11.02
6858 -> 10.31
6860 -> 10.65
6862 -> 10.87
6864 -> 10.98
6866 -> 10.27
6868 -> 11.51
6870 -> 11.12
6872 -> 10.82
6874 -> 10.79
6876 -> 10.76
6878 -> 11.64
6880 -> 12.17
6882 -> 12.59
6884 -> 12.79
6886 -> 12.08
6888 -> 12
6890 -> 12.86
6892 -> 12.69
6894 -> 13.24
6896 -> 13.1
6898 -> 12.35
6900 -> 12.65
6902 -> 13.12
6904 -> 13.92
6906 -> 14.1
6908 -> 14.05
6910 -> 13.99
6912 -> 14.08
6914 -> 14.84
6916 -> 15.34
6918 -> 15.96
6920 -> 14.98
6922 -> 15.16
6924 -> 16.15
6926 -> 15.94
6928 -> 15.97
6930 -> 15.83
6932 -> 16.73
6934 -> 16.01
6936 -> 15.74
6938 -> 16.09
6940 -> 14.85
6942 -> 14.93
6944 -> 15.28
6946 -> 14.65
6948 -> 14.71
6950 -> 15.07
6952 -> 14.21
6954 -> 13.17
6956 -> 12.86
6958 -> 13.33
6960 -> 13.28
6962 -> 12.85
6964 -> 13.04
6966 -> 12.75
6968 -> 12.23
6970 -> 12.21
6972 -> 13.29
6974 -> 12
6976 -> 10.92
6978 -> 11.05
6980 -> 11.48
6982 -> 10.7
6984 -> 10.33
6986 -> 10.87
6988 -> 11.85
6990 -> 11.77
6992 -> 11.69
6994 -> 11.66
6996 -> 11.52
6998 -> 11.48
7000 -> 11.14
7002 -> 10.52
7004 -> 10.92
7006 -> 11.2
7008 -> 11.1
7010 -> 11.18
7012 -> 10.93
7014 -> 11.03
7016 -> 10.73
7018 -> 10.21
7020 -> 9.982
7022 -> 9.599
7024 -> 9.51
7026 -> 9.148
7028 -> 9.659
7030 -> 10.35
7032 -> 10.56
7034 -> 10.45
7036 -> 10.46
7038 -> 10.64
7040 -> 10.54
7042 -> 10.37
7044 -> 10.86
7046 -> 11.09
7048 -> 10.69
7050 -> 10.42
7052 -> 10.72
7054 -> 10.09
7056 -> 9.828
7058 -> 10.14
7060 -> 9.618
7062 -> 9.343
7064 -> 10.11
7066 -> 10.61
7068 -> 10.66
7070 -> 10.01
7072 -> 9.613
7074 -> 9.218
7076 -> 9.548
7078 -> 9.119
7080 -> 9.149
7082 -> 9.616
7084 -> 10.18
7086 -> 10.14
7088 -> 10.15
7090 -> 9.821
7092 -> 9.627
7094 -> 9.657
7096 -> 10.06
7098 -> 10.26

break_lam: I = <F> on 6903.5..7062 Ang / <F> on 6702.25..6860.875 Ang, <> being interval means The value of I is 1.18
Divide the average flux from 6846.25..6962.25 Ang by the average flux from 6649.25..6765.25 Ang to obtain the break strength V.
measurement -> 1.31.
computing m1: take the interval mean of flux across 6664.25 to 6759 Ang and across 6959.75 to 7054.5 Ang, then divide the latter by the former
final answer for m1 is 1.1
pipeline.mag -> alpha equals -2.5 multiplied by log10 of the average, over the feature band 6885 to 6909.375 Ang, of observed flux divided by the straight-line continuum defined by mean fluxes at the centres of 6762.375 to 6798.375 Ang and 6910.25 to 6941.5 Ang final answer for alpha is 0.12 mag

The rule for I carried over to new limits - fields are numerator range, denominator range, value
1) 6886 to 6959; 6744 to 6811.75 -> 1.37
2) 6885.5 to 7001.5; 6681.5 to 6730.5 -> 1.34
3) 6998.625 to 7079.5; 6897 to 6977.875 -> 0.73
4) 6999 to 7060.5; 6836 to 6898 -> 0.91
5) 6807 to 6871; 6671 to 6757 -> 1.07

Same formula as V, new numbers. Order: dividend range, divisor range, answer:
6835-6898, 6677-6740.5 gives 1.14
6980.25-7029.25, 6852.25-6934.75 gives 0.83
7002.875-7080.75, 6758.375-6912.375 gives 0.91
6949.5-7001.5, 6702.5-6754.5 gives 1.19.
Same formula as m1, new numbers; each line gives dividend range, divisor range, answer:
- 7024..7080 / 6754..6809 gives 0.95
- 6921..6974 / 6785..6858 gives 1.36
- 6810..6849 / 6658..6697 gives 1.08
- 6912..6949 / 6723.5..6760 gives 1.51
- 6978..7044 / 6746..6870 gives 1.01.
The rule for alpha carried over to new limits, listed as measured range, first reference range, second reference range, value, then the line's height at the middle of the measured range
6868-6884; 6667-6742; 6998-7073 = -0.13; 10.2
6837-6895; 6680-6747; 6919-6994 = 0.08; 12.3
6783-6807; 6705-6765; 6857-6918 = 0.09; 11.2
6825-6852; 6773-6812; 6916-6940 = 0.14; 12.2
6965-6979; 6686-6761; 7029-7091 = -0.19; 10.1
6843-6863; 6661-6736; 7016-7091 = -0.10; 10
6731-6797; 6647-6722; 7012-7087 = -0.05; 10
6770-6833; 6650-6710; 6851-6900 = 0.06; 11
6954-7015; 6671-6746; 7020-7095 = -0.17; 10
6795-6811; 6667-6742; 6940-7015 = 0.04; 10.8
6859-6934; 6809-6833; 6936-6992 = -0.12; 11.8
